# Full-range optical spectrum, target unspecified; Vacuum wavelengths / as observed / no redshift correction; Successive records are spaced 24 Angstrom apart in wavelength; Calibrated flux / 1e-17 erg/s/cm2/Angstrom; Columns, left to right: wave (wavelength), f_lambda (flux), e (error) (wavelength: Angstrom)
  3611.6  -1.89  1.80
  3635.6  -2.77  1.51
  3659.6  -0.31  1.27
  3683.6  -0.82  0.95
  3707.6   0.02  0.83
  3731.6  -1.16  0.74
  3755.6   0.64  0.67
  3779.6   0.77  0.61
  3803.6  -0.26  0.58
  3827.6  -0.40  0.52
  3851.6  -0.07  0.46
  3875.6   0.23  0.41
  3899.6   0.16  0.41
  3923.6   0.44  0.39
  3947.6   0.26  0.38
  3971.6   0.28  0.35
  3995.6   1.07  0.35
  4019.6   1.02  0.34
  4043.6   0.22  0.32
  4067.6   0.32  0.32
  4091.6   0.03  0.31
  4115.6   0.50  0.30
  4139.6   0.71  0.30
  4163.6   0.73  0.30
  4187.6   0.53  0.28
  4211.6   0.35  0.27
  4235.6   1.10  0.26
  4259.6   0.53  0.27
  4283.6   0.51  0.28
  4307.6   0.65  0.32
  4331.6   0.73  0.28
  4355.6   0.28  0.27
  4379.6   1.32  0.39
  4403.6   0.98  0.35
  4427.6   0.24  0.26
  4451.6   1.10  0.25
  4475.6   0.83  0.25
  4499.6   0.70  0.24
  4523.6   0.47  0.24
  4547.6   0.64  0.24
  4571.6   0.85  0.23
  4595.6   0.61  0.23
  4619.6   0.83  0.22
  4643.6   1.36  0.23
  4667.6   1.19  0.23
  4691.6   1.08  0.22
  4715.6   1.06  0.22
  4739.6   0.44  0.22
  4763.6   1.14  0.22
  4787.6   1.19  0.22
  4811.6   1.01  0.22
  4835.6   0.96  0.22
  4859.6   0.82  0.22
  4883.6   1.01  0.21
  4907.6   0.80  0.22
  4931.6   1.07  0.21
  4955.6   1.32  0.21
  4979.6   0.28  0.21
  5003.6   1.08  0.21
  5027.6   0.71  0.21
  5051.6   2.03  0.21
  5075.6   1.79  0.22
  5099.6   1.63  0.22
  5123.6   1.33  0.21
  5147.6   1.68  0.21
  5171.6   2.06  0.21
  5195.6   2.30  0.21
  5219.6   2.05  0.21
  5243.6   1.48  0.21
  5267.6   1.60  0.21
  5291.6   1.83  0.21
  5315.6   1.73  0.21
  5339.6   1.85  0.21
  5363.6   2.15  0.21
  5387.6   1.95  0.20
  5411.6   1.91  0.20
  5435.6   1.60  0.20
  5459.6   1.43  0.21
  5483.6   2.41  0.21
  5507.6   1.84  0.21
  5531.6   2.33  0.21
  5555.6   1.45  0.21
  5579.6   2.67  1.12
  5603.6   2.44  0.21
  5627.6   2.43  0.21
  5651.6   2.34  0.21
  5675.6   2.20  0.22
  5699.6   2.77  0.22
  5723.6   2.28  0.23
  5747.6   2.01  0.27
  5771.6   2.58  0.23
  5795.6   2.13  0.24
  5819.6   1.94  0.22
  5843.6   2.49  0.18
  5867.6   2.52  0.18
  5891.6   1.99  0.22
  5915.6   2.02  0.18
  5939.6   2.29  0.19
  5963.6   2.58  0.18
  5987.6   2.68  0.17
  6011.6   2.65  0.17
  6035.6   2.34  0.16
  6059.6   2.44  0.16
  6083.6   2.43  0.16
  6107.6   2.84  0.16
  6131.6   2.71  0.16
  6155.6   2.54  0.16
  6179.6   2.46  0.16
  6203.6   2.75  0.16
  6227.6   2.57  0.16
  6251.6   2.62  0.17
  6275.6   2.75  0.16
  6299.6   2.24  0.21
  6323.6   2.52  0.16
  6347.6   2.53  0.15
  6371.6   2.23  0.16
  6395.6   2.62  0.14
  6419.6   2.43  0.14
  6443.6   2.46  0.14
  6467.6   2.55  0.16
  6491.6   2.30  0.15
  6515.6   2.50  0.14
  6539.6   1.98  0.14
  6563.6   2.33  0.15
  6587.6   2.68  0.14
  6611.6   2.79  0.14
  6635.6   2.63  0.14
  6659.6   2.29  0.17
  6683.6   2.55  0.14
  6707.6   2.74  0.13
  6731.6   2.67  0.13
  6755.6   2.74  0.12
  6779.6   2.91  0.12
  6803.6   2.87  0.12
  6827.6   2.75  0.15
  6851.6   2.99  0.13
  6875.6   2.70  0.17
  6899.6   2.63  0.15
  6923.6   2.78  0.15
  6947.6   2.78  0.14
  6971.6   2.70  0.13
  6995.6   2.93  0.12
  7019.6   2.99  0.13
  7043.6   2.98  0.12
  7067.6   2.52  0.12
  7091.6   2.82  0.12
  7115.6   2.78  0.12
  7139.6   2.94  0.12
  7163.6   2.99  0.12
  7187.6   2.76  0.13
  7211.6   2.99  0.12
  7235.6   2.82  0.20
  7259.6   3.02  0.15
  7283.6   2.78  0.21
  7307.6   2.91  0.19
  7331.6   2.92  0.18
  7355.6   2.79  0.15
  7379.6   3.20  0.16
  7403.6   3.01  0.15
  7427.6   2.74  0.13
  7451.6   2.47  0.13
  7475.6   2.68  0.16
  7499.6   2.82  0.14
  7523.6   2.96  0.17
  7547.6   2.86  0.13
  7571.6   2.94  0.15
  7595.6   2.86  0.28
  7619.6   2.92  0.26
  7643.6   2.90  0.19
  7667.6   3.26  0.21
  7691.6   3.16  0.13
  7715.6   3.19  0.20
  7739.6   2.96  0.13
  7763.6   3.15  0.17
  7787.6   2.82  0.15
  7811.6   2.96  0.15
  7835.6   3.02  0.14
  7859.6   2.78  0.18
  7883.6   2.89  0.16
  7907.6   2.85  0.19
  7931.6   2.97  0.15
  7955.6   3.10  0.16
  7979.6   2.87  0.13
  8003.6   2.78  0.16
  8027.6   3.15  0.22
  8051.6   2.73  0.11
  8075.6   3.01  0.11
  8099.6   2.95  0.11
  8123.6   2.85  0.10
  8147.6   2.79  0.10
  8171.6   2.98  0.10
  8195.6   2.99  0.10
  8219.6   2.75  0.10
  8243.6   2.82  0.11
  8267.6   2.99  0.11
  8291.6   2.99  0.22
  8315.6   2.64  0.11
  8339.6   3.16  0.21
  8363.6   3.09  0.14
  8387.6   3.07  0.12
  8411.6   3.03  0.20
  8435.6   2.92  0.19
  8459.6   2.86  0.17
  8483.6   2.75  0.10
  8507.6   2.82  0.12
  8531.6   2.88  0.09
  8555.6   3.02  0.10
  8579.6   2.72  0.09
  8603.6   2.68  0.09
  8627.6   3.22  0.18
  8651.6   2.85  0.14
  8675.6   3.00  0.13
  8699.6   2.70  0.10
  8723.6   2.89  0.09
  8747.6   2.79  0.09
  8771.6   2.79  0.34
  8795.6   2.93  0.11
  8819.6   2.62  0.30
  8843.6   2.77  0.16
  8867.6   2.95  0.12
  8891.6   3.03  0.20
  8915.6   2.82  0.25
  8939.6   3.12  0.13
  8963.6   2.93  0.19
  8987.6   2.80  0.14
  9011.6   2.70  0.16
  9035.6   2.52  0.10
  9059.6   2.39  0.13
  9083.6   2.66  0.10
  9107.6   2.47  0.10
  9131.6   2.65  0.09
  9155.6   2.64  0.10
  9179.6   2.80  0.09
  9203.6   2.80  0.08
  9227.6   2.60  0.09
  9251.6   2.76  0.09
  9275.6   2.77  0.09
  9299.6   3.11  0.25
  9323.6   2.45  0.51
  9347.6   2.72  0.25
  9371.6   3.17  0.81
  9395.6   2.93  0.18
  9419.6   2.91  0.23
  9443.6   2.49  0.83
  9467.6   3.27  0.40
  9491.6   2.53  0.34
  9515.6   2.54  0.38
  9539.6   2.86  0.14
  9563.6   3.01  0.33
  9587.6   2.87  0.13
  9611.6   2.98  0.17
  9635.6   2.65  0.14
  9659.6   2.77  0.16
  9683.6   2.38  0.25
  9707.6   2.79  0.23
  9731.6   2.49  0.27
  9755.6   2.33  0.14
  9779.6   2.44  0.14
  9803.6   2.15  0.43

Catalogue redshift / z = 0.265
